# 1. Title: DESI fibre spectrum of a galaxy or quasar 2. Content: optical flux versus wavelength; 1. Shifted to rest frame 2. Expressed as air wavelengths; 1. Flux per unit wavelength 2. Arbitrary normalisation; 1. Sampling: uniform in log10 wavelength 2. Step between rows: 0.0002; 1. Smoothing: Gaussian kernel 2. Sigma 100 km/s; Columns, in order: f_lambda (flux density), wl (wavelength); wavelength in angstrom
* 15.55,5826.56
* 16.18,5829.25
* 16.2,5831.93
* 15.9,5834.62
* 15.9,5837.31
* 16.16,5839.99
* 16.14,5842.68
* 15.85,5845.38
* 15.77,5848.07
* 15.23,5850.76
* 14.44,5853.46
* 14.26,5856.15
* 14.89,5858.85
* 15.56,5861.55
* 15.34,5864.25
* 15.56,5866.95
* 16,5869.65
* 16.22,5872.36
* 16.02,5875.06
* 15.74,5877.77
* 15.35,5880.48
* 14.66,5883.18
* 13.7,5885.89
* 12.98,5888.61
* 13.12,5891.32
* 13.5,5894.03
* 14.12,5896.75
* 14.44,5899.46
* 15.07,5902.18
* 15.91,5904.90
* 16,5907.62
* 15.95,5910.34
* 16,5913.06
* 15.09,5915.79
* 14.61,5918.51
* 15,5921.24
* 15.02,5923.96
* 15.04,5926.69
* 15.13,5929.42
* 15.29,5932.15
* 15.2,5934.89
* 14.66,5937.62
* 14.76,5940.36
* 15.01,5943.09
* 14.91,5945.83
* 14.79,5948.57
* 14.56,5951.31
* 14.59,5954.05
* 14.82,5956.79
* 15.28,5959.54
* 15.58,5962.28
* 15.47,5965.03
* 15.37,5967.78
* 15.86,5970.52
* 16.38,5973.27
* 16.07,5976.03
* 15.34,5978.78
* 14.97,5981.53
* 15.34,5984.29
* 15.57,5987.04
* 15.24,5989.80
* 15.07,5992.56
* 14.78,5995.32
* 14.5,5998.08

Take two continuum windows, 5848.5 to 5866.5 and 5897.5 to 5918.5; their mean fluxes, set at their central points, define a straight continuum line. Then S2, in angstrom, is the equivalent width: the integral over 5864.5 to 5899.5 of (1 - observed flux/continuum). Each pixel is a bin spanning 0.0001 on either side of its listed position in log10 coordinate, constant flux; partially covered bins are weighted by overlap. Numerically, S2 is 1.0 angstrom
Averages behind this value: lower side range 15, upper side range 15.4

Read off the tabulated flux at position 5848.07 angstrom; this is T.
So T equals 15.77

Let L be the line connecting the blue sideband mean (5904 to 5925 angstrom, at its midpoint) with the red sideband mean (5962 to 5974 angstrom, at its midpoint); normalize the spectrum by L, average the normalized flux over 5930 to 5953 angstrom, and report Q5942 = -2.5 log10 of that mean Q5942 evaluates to 0.05 mag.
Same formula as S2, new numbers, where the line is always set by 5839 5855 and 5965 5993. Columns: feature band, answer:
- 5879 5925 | 2.4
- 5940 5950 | 0.4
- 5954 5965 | 0.3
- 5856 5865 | 0.3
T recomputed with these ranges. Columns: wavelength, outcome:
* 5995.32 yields 14.78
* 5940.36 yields 14.76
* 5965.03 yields 15.47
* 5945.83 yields 14.91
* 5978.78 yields 15.34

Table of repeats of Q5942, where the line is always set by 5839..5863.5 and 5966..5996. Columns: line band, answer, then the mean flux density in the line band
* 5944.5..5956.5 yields 0.05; 14.7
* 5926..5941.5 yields 0.03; 15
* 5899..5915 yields -0.01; 15.6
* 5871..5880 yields -0.04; 15.9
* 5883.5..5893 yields 0.15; 13.4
